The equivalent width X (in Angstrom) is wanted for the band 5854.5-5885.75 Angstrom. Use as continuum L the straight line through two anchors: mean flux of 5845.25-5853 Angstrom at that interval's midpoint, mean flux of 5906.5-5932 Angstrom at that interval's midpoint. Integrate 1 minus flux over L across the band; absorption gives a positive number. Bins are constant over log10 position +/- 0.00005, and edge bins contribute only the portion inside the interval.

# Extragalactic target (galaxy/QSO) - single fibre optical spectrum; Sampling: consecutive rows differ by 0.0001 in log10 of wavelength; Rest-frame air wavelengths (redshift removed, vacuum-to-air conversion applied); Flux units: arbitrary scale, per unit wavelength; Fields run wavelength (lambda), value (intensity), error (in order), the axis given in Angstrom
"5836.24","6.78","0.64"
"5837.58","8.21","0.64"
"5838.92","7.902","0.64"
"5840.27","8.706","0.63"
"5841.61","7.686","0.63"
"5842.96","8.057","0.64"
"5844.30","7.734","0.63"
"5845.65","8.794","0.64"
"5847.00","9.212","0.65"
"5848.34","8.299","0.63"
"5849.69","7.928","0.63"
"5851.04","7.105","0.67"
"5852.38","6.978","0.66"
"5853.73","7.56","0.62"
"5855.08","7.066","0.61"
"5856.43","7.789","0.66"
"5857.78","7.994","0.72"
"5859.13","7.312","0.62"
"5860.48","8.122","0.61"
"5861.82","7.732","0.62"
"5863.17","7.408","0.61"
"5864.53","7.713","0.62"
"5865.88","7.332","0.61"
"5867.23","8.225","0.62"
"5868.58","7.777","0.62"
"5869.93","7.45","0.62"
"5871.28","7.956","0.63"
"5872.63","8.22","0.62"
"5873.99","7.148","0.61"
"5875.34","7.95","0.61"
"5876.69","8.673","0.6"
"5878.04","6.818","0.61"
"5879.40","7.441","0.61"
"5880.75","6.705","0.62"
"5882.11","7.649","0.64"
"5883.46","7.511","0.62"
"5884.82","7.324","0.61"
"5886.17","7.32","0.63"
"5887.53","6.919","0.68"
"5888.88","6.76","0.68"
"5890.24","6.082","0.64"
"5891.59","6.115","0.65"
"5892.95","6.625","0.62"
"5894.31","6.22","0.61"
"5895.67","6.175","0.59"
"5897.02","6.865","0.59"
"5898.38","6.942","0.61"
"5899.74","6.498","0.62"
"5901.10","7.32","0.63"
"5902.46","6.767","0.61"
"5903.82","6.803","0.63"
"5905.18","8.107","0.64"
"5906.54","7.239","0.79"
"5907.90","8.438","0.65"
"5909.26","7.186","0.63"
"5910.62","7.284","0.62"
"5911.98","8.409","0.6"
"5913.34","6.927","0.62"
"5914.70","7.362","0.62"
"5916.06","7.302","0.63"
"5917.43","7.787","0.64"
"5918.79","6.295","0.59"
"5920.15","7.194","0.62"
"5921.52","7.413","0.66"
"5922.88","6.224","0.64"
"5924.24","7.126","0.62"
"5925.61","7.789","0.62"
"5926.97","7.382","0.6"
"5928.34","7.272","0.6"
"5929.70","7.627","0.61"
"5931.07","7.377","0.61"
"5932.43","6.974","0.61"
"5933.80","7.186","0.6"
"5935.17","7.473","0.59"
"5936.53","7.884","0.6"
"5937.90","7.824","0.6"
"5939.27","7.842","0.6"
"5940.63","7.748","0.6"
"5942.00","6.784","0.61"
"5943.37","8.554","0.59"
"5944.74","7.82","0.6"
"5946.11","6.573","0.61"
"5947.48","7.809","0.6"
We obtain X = 0.8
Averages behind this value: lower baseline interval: 8.04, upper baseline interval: 7.35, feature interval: 7.62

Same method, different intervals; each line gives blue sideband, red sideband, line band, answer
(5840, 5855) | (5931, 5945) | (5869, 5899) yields 2.6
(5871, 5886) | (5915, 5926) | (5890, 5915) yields 0.9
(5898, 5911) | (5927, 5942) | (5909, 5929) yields 0.3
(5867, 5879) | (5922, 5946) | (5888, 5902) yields 2.0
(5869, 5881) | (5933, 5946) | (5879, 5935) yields 3.7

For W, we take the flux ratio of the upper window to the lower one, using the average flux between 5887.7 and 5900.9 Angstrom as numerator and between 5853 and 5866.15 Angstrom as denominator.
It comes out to 0.86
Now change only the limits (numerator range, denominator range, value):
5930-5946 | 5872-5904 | 1.07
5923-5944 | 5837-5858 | 0.94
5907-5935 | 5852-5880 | 0.96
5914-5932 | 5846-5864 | 0.93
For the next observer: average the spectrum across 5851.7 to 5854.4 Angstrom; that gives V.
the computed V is 7.28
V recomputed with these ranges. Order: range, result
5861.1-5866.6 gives 7.56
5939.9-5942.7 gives 7.29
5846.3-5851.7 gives 8.14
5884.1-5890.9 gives 6.88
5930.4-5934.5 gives 7.18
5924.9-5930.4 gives 7.51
